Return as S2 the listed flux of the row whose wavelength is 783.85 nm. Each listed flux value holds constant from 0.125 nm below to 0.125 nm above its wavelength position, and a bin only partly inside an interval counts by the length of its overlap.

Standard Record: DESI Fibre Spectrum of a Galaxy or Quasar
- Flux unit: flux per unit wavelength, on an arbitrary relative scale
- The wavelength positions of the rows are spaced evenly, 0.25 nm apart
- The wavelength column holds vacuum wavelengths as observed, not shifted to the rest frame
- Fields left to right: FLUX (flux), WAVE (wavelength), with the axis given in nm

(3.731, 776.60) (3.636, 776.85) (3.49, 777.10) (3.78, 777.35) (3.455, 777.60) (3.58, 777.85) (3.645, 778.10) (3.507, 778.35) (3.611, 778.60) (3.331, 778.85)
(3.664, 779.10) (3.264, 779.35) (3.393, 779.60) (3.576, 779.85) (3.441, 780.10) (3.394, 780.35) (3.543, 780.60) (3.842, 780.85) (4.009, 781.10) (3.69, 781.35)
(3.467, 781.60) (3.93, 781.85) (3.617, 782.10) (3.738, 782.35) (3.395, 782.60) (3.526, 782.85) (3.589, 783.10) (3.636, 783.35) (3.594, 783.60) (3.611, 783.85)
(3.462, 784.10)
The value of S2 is 3.611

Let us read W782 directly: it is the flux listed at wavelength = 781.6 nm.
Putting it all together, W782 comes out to 3.467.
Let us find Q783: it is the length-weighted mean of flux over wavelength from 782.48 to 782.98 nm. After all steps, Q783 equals 3.46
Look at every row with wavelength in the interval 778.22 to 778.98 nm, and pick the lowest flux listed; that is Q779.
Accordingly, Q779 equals 3.331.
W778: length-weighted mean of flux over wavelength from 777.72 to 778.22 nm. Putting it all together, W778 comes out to 3.61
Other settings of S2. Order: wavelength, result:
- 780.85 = 3.842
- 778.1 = 3.645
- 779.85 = 3.576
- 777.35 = 3.78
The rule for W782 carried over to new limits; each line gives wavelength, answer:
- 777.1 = 3.49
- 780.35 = 3.394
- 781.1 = 4.009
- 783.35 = 3.636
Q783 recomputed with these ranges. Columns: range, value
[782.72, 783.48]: 3.58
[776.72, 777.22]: 3.57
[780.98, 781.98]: 3.77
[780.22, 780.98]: 3.59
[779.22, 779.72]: 3.33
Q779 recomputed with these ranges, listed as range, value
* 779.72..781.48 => 3.394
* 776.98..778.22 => 3.455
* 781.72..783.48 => 3.395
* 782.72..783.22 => 3.526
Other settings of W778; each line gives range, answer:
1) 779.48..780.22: 3.47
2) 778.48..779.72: 3.45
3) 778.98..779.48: 3.46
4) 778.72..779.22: 3.5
